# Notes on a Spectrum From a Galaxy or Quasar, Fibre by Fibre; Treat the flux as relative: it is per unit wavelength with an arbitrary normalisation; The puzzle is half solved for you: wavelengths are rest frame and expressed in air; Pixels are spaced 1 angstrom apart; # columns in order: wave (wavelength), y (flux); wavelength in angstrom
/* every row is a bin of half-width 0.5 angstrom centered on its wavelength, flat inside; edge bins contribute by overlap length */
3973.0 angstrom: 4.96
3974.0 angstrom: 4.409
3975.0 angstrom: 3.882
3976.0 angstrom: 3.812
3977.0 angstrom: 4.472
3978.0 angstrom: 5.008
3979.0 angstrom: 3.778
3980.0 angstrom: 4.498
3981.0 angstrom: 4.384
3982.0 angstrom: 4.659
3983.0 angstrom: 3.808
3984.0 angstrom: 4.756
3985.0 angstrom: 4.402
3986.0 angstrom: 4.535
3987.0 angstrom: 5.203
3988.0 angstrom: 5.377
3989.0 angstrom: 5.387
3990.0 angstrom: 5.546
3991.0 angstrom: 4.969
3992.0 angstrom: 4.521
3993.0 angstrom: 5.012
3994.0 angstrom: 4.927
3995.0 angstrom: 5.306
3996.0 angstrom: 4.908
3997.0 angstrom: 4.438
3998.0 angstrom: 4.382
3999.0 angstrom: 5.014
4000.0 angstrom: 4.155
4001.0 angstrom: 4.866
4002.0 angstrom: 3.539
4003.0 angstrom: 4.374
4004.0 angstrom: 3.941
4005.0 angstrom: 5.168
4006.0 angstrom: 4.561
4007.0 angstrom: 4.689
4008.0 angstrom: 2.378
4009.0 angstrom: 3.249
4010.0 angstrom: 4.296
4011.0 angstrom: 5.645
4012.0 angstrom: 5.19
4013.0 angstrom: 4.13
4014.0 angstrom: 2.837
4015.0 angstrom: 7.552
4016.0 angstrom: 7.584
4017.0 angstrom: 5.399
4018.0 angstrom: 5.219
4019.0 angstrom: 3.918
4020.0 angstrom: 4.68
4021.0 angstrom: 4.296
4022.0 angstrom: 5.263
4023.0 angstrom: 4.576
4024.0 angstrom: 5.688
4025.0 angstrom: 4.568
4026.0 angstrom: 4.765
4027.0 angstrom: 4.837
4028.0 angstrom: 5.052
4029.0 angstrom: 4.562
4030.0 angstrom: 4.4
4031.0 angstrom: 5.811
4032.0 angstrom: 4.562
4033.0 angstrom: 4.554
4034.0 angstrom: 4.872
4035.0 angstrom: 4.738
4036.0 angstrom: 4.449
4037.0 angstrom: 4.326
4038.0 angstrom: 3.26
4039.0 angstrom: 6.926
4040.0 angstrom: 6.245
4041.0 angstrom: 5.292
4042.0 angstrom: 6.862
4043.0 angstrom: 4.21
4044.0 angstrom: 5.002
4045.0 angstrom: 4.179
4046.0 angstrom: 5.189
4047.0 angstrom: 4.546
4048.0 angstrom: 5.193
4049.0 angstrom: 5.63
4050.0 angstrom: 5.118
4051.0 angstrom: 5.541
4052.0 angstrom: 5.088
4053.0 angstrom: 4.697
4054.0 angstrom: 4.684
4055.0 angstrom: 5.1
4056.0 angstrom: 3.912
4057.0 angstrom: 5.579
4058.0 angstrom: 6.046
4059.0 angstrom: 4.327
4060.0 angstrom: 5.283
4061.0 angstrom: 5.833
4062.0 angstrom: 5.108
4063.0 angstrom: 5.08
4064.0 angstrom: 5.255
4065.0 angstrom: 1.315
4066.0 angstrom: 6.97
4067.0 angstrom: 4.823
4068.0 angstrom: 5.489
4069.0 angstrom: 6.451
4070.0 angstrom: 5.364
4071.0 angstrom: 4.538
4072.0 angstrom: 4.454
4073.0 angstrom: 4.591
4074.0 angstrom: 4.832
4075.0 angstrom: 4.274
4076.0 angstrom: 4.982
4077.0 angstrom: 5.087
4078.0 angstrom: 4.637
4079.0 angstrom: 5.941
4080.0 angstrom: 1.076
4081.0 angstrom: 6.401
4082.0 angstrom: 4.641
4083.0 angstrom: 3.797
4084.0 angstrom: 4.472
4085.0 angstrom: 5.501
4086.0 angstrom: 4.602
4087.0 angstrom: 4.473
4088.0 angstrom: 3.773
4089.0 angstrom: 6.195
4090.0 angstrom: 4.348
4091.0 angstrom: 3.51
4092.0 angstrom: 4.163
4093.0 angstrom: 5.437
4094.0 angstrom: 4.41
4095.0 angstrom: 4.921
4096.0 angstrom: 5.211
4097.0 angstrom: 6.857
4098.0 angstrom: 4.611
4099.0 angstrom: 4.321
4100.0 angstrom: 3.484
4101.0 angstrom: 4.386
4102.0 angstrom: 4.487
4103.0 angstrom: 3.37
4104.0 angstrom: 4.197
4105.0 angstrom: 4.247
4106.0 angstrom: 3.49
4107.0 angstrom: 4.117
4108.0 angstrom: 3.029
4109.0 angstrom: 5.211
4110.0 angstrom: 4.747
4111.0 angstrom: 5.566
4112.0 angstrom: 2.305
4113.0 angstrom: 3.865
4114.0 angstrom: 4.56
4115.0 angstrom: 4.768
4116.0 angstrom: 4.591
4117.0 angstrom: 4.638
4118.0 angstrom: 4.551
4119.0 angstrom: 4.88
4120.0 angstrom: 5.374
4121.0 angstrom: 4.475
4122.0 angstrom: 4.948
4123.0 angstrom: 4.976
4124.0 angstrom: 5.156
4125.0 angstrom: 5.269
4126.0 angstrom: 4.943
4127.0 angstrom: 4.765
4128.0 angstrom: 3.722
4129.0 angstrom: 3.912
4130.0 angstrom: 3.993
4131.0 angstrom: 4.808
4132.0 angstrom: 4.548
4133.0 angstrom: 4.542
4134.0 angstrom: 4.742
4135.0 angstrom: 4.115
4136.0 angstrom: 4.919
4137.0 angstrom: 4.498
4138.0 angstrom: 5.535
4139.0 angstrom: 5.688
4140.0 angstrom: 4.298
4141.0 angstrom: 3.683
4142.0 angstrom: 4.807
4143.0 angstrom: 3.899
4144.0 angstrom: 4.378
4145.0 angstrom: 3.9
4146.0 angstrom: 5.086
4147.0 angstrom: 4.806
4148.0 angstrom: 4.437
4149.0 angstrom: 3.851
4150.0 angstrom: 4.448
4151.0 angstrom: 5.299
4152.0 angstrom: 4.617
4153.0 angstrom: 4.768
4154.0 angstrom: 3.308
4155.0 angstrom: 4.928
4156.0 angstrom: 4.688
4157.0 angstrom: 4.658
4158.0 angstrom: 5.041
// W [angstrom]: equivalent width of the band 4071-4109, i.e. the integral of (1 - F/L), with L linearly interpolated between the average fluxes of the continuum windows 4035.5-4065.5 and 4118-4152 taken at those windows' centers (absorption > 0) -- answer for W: 2.4 angstrom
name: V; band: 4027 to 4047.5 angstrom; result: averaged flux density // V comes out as 4.95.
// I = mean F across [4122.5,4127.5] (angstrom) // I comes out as 5.02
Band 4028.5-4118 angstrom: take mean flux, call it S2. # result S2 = 4.75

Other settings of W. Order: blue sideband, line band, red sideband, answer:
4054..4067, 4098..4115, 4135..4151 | 2.2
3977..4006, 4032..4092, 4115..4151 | -3.1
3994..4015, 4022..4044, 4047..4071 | -0.9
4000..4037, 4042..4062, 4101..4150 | -1.8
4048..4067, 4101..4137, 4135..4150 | 1.7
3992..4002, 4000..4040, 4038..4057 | 1.3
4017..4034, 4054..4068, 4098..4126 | -1.0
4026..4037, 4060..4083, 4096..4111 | -1.5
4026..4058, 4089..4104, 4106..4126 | 0.3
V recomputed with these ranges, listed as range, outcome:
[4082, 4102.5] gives 4.65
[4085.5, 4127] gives 4.55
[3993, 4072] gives 4.89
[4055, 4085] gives 4.86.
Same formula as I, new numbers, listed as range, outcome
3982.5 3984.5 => 4.28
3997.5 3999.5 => 4.7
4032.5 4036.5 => 4.65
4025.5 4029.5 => 4.8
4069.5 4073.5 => 4.74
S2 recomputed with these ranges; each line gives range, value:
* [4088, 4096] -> 4.68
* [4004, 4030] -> 4.78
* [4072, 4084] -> 4.56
